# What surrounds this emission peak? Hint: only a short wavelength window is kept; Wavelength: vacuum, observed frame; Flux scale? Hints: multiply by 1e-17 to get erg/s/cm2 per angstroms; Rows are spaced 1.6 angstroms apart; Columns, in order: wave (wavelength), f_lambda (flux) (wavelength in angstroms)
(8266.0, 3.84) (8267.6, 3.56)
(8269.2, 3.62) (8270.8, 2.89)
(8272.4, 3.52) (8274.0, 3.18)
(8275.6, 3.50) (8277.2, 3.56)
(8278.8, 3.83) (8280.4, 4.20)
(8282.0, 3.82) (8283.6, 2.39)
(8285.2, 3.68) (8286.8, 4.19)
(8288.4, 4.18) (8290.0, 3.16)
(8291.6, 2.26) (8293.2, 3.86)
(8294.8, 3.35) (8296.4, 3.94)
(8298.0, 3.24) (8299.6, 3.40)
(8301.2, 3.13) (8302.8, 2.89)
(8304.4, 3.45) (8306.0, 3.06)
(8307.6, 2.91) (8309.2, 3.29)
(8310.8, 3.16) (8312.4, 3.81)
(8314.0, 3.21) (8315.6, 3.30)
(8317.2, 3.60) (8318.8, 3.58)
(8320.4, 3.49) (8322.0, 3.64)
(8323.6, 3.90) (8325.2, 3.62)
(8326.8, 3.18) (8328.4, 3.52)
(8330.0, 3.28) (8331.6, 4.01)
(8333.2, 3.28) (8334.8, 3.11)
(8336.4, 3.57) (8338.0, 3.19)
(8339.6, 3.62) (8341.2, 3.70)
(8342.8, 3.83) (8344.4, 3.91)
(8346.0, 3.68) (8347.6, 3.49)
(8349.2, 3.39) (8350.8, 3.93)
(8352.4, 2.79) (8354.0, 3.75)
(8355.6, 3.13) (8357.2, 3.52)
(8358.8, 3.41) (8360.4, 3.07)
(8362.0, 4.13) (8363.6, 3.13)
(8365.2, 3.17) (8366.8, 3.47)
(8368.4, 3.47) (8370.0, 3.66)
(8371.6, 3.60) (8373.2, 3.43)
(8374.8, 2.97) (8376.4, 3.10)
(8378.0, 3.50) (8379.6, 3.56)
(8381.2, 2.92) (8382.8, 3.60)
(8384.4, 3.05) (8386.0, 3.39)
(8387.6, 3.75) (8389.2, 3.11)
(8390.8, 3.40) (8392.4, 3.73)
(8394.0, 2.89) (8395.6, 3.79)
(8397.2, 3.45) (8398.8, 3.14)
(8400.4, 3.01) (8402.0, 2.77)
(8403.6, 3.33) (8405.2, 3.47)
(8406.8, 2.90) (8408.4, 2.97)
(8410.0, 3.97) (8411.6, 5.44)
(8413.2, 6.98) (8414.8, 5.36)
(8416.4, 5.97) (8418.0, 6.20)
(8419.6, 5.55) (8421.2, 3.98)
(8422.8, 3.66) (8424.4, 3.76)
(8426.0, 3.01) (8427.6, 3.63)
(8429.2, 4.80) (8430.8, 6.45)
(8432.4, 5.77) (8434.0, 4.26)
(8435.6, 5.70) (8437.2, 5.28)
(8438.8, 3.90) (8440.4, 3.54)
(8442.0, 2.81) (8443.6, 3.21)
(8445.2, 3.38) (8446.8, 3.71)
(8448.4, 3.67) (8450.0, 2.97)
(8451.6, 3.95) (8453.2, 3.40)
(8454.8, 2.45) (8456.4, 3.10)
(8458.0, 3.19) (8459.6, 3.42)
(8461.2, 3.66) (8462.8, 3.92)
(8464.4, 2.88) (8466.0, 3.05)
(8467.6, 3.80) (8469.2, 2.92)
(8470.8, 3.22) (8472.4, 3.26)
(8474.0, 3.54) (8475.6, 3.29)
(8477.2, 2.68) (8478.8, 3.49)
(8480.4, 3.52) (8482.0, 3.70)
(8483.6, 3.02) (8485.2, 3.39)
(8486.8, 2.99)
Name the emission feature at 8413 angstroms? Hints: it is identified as [S II]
